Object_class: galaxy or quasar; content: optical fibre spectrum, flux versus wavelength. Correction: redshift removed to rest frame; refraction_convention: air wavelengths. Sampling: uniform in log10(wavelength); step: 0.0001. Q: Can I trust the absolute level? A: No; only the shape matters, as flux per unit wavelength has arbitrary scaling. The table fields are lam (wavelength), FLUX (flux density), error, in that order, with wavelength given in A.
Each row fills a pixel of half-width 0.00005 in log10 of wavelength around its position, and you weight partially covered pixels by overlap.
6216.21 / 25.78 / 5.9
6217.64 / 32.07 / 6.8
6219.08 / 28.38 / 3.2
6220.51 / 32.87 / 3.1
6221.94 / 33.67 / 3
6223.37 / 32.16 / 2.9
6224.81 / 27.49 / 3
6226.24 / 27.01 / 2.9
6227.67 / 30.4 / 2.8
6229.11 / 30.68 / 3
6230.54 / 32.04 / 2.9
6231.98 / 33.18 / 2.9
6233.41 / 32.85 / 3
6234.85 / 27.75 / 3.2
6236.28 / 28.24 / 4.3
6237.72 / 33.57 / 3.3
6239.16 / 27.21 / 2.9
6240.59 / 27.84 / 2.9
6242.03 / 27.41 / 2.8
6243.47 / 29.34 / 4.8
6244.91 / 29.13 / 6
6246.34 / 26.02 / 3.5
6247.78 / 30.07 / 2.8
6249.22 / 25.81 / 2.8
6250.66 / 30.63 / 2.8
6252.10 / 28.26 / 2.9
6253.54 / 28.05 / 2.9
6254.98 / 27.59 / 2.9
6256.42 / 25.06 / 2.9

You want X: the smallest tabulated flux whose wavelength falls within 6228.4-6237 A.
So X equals 27.75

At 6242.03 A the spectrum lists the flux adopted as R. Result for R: 27.41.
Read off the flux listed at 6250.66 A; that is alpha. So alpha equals 30.63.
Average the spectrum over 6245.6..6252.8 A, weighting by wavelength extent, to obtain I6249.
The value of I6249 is 28.2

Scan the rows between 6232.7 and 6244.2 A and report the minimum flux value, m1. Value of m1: 27.21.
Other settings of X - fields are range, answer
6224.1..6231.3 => 27.01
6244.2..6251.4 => 25.81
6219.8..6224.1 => 32.16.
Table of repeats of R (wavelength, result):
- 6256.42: 25.06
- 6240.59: 27.84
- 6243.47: 29.34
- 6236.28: 28.24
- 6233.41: 32.85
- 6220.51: 32.87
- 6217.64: 32.07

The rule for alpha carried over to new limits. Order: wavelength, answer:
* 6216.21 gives 25.78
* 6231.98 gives 33.18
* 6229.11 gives 30.68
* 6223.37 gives 32.16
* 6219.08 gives 28.38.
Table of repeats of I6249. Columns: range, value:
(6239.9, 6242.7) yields 27.6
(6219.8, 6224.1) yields 32.9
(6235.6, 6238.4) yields 30.9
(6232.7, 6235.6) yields 30.3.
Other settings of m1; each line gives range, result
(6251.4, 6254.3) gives 28.05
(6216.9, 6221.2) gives 28.38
